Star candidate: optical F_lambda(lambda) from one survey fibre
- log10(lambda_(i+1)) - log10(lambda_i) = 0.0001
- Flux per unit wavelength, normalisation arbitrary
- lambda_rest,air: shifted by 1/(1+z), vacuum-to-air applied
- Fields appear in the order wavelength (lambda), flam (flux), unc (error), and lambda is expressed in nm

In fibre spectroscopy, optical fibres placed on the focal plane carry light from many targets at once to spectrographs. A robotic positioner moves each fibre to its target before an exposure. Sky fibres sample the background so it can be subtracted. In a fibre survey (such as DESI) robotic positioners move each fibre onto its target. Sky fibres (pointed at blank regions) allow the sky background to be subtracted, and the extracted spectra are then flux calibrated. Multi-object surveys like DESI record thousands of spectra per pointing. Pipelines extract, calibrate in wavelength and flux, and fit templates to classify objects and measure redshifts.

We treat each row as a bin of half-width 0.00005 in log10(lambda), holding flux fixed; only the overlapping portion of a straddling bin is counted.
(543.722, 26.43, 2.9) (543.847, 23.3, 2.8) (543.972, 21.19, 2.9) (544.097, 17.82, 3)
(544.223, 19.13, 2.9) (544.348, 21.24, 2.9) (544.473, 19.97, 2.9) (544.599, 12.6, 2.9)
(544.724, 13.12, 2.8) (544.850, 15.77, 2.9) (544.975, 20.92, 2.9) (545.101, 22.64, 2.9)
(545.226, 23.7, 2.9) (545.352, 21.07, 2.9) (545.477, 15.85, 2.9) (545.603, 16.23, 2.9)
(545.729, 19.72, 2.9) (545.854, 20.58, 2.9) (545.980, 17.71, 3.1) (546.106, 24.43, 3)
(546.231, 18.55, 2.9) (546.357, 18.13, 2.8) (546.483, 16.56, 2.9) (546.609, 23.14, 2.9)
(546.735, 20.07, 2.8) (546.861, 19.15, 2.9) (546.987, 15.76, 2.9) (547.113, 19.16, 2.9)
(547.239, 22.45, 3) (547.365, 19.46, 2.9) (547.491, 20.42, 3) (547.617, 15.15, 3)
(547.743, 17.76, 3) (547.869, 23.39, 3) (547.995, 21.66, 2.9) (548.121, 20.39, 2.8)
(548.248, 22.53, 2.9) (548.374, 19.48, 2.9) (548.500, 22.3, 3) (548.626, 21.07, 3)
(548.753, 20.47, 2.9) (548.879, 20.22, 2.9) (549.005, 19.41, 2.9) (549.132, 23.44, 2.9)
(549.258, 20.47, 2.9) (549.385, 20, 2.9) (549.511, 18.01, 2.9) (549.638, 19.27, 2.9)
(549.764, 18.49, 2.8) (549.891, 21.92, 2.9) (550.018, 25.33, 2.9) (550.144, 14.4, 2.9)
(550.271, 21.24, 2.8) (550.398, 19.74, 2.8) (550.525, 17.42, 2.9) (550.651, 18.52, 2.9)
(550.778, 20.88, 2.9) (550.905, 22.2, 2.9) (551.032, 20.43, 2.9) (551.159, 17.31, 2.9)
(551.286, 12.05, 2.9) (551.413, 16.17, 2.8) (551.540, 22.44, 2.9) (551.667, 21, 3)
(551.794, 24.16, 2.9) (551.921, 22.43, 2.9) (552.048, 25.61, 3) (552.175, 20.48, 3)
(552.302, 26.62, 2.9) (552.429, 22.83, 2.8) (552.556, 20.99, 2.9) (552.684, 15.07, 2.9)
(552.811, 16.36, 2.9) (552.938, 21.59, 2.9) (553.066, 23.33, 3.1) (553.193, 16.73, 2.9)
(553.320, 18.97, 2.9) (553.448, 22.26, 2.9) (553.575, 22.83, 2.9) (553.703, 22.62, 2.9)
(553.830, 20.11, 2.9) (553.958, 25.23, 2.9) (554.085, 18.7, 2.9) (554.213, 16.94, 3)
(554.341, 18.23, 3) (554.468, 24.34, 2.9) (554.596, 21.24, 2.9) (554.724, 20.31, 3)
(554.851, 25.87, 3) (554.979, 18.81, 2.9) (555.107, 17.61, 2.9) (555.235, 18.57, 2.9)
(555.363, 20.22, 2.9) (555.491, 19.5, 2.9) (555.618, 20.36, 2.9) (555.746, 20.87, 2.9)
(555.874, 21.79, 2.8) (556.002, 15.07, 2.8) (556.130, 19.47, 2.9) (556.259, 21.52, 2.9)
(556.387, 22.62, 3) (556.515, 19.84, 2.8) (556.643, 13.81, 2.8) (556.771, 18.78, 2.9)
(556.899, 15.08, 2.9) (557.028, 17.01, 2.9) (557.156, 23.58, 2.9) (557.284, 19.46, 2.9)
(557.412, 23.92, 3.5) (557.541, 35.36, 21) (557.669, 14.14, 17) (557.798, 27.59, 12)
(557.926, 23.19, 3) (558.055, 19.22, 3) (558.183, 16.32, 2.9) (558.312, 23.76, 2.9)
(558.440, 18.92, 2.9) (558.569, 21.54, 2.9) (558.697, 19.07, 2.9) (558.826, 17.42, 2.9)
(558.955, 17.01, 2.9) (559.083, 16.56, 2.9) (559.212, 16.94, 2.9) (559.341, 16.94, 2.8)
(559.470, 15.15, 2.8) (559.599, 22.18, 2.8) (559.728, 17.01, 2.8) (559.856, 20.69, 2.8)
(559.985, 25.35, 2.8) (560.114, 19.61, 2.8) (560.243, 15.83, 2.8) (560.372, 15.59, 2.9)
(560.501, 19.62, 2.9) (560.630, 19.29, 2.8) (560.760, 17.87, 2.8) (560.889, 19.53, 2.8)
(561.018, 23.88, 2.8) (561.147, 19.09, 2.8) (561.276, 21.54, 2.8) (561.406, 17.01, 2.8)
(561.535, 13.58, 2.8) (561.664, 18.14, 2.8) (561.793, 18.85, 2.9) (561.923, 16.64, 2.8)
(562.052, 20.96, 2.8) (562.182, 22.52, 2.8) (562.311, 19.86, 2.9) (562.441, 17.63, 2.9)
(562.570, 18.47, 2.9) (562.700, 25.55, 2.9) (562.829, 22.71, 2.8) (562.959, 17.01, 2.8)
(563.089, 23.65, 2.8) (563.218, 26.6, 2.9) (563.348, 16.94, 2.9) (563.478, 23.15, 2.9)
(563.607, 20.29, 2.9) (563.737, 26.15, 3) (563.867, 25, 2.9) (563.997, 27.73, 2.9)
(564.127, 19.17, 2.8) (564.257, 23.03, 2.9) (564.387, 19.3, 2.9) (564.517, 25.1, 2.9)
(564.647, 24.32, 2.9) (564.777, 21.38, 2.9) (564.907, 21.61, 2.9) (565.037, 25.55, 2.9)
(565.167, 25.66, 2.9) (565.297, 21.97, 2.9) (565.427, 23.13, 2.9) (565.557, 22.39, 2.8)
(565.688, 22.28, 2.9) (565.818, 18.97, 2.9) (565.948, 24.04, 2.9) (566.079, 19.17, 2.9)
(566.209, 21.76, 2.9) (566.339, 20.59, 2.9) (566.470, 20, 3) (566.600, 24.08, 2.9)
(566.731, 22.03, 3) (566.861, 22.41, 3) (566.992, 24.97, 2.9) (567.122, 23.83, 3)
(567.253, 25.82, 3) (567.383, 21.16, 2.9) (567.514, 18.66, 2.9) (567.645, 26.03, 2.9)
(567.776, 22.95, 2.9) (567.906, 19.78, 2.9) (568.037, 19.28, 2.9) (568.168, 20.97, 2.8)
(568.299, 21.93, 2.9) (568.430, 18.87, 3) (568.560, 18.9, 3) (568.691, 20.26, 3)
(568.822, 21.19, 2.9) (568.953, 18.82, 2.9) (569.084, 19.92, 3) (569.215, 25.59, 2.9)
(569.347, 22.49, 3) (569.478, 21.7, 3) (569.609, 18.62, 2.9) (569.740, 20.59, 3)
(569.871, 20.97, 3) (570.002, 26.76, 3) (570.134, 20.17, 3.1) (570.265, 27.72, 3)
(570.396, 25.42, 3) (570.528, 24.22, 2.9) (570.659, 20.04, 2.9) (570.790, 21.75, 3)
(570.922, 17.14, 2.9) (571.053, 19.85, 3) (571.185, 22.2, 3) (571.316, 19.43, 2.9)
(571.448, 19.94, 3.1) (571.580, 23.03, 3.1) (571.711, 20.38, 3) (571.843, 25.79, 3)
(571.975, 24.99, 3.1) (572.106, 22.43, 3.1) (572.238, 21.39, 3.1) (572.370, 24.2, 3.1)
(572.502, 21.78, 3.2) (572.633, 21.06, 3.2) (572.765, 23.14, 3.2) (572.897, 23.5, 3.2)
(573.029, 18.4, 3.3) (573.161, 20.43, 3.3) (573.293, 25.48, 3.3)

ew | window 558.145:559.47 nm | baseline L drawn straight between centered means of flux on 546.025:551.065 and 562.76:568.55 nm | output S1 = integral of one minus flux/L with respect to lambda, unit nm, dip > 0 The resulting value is 0.19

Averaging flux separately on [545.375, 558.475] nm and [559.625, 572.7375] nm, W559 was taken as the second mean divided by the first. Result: 1.1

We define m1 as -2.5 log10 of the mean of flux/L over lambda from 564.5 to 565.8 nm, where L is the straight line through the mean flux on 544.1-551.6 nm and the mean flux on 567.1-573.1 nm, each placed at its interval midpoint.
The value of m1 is -0.09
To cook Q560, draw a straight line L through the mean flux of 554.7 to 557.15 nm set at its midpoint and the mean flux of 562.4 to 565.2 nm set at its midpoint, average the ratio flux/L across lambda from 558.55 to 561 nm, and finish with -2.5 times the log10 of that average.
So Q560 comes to 0.13 mag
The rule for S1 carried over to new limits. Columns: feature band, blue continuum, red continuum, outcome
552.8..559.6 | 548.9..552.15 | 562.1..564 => 0.28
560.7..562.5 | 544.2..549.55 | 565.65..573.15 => 0.17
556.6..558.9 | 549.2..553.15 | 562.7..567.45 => 0.09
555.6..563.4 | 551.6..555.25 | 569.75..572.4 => 0.63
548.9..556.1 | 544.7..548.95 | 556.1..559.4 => -0.16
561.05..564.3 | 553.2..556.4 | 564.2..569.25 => 0.09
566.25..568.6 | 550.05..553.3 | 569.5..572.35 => -0.01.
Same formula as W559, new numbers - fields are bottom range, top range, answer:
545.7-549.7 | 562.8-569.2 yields 1.10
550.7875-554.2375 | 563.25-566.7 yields 1.09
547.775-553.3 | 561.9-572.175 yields 1.08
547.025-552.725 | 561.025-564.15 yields 1.03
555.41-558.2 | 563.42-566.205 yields 1.11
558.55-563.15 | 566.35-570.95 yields 1.14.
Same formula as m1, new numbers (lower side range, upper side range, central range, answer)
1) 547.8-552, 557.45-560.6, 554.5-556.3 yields -0.01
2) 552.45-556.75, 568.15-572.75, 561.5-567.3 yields -0.04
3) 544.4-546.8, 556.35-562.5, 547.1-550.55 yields -0.06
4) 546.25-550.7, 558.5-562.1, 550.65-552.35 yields -0.06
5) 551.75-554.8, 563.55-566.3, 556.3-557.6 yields 0.04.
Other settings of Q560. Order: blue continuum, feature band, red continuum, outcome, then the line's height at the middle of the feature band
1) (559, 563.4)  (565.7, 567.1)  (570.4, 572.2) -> -0.07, 20.6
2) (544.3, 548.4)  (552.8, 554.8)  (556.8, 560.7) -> -0.06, 19.6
